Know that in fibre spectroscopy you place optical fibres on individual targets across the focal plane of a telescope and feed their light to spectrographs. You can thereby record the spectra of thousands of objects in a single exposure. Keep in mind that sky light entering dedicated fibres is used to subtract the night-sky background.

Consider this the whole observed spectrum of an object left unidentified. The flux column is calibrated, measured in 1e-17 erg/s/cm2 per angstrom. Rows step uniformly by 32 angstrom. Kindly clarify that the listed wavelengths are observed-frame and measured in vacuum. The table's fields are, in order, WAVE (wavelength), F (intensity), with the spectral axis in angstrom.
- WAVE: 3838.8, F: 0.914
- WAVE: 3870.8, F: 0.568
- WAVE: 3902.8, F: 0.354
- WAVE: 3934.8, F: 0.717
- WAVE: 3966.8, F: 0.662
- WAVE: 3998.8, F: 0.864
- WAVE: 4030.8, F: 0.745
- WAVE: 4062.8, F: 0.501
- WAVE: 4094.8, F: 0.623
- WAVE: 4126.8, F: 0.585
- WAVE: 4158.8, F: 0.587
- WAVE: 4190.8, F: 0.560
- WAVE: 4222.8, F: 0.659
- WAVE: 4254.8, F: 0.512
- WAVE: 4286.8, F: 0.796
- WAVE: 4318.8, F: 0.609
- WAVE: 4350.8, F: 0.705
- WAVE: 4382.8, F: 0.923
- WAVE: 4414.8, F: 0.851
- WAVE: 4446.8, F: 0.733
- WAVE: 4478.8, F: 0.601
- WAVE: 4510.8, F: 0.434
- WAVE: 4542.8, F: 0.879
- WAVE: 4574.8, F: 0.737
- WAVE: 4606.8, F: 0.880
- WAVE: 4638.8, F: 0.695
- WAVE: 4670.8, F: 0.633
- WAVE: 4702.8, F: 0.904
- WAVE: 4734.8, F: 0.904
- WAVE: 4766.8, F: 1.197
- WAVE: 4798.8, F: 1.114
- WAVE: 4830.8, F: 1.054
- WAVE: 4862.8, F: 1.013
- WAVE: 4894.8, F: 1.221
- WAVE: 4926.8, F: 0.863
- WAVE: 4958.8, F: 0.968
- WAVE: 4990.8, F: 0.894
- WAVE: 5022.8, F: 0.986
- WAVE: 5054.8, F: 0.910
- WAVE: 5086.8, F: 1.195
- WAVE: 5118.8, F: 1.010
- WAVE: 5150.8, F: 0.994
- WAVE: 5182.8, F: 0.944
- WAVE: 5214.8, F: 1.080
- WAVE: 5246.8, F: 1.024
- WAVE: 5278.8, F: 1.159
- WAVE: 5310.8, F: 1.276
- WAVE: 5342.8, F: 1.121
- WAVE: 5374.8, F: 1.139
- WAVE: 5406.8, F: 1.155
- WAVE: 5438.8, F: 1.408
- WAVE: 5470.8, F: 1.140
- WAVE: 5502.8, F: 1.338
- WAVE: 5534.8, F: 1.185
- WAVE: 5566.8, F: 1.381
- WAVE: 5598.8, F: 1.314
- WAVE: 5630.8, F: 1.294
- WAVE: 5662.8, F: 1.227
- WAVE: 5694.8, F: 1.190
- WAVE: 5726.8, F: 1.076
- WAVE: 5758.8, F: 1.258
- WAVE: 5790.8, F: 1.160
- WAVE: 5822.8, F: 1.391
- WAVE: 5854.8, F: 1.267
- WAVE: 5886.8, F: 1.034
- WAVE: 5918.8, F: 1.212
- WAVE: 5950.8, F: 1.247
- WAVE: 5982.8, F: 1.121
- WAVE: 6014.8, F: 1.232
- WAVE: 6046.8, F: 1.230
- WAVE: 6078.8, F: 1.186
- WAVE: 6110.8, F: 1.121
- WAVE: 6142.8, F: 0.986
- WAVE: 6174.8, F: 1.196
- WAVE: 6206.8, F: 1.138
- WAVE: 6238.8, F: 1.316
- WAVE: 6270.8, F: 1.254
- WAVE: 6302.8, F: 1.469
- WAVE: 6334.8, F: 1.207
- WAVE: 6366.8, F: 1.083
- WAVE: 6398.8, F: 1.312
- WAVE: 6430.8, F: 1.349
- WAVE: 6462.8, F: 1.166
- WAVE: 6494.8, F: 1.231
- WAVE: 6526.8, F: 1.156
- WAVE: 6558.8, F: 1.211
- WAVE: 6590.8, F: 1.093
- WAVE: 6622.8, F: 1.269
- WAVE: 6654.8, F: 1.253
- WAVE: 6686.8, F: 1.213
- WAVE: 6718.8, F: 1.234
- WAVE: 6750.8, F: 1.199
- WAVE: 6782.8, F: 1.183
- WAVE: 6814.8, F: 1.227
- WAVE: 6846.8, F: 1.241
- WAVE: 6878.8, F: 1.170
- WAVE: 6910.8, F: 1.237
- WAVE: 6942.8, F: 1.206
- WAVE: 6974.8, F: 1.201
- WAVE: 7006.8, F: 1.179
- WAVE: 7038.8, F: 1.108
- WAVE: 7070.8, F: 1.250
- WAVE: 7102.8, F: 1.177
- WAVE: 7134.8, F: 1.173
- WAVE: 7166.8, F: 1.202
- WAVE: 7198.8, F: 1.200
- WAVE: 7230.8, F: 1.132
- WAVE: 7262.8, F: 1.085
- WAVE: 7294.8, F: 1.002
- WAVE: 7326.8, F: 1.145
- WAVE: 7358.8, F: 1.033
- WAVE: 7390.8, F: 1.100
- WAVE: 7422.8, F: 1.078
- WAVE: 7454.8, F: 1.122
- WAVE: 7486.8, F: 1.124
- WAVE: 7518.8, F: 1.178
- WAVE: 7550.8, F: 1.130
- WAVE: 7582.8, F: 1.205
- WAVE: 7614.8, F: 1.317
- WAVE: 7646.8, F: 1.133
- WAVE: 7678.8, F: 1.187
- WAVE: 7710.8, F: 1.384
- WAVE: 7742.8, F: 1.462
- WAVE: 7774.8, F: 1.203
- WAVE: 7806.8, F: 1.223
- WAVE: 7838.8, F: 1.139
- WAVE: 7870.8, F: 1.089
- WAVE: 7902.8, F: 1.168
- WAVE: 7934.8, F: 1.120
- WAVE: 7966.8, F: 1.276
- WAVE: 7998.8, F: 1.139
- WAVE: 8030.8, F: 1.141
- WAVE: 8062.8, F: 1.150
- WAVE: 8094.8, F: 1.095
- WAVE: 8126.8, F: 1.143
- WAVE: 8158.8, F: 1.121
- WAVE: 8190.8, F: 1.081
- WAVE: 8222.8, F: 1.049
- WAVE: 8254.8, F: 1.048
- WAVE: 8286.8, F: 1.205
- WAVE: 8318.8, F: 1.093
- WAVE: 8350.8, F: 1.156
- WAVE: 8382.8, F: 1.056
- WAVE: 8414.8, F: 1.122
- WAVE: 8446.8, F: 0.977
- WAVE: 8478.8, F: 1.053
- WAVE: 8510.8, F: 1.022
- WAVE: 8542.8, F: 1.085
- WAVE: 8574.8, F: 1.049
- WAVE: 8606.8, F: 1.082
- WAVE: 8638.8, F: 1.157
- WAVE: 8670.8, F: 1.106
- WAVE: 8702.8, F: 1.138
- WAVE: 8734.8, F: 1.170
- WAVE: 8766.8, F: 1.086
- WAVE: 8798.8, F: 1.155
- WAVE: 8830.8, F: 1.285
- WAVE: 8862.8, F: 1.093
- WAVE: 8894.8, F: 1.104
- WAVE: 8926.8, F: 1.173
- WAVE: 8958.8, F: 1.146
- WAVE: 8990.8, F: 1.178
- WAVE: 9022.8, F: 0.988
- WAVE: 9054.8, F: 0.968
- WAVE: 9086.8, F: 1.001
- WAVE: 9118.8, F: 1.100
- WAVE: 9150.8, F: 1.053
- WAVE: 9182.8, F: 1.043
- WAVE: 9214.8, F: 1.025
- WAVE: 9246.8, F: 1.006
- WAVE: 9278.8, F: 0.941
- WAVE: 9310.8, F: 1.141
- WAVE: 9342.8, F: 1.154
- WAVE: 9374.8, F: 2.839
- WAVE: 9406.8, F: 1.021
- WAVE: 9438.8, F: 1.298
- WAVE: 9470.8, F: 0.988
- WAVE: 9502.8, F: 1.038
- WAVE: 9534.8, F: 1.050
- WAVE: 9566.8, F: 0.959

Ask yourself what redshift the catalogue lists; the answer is 0.18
